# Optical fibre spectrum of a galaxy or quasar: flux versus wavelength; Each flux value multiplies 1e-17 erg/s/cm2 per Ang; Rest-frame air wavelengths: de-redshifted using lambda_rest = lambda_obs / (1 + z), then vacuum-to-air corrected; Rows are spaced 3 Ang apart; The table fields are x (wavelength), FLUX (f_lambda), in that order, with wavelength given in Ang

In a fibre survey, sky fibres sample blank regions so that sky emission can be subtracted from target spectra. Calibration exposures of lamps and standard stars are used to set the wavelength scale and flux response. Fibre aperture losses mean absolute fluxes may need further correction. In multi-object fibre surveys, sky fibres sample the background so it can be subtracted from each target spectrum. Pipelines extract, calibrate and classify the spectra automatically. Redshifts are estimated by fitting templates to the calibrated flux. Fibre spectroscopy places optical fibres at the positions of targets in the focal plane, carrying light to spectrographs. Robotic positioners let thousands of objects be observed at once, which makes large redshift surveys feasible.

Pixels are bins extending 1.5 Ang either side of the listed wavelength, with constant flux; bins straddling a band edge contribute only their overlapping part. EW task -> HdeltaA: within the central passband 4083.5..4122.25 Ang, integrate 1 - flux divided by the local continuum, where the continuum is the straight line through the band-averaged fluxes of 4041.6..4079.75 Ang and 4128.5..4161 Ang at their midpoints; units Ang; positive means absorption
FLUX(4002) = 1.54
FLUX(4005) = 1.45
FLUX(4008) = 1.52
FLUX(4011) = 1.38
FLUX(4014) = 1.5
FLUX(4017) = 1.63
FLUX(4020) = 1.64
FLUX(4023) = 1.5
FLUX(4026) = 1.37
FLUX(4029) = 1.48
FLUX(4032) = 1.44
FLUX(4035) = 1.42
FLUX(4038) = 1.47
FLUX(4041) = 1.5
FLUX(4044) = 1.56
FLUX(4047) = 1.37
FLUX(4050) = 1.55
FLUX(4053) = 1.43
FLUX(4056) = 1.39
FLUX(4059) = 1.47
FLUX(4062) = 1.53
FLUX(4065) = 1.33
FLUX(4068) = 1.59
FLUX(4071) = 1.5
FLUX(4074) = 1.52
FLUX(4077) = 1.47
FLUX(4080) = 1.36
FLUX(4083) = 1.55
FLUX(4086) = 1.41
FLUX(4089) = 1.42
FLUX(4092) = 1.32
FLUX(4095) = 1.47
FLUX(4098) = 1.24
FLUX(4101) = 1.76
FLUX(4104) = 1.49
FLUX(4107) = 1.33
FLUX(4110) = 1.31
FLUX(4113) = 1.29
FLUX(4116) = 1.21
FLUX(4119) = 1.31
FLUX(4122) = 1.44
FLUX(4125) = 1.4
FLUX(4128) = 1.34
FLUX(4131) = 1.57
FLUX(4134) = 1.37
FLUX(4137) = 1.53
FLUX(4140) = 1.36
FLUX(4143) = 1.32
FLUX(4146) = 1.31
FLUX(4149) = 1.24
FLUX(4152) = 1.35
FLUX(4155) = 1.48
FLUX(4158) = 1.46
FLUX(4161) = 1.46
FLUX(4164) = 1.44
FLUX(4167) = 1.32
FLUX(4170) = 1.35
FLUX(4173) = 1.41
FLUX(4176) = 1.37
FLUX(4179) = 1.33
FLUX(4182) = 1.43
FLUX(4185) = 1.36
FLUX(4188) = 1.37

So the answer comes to 1.33 Ang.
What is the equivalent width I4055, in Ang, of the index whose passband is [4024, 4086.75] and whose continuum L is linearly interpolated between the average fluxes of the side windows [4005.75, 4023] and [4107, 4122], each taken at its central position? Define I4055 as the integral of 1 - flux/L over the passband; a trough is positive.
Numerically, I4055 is -1.32 Ang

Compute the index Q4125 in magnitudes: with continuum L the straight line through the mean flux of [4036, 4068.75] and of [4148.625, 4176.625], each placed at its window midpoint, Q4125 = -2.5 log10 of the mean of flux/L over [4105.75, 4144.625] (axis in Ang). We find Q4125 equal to 0.040 mag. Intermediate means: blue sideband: 1.47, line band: 1.37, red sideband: 1.39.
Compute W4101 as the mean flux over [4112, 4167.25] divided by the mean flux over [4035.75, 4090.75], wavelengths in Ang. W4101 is 0.9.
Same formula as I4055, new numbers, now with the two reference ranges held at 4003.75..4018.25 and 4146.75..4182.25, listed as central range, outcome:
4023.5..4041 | 0.4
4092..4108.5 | -0.2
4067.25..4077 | -0.5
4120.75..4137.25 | -0.3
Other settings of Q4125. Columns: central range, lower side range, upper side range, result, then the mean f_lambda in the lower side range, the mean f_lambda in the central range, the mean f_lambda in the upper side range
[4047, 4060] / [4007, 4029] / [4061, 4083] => 0.027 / 1.5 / 1.45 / 1.48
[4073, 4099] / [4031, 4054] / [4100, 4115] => 0.012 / 1.47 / 1.42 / 1.42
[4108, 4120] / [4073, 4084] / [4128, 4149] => 0.115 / 1.47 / 1.28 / 1.39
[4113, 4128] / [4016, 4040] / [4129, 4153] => 0.052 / 1.49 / 1.33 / 1.38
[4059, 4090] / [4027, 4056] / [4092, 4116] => -0.031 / 1.46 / 1.47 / 1.39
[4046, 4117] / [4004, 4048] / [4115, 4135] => -0.004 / 1.48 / 1.43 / 1.38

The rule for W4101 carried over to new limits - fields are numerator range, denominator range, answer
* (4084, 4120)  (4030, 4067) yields 0.95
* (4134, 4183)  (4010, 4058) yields 0.94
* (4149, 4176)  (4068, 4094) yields 0.96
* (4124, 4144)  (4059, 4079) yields 0.95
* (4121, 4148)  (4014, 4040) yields 0.94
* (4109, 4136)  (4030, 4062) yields 0.93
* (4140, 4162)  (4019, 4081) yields 0.93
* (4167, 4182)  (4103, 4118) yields 1.04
